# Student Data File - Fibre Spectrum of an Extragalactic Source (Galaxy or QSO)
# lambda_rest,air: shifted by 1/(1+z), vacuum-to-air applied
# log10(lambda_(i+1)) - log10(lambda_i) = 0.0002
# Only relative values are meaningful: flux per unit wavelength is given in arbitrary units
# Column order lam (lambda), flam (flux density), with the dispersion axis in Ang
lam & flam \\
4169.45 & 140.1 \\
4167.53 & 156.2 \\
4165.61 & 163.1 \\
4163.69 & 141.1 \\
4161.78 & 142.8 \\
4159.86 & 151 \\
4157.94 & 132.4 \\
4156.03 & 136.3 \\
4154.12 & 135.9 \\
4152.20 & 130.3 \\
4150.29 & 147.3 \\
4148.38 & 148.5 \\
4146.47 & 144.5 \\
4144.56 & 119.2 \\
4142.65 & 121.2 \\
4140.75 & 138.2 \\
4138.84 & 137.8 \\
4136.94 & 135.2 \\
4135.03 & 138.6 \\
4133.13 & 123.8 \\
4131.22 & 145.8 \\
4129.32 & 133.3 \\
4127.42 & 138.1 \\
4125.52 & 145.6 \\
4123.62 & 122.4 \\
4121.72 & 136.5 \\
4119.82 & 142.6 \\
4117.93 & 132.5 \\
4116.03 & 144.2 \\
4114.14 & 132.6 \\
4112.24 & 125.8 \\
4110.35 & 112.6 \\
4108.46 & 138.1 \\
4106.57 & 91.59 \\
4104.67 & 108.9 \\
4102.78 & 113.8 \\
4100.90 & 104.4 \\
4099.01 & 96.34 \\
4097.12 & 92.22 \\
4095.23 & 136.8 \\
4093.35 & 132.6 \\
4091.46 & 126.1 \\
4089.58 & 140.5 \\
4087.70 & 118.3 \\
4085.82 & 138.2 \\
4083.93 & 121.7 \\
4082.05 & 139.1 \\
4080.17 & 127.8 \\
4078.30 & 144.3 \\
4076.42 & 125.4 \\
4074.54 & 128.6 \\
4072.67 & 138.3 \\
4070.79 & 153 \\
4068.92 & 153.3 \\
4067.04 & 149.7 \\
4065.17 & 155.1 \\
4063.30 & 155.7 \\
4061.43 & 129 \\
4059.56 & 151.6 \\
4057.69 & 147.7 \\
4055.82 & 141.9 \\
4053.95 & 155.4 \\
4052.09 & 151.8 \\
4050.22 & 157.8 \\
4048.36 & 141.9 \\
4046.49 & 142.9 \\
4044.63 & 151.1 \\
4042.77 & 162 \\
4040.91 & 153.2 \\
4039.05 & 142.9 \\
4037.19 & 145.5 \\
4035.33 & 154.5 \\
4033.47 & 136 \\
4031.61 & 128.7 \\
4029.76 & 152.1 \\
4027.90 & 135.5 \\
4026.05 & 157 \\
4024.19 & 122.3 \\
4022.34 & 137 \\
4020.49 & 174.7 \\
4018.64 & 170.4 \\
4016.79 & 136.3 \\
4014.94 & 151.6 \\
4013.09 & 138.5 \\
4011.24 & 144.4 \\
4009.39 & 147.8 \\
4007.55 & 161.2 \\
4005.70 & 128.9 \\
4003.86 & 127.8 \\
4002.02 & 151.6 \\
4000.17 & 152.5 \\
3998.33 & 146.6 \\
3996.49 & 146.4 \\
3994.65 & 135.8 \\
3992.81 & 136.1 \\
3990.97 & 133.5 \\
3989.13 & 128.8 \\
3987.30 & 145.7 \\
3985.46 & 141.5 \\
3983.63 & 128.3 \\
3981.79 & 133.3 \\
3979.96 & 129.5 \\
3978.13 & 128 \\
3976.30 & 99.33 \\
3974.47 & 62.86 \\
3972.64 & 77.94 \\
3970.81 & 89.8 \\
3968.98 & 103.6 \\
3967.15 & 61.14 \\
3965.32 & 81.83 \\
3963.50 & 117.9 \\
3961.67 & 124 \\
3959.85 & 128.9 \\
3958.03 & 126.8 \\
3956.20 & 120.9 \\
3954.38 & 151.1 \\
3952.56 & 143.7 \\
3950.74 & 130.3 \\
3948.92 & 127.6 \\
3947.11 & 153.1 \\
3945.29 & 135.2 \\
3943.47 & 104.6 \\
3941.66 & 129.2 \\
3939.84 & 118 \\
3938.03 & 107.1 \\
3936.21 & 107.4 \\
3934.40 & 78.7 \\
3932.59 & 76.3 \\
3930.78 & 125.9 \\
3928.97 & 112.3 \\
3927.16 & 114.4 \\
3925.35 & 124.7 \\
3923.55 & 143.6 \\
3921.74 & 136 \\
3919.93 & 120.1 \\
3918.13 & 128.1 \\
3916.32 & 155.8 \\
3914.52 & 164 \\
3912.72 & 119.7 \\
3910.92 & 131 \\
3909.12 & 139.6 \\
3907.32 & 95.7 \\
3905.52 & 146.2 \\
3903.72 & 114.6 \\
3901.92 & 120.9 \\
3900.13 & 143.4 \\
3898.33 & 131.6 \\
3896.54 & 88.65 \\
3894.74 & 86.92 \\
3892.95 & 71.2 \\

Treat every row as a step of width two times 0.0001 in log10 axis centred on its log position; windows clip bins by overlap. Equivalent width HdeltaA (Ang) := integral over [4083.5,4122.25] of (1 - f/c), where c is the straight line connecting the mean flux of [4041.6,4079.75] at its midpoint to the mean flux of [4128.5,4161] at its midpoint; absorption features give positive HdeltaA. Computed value 5.0 Ang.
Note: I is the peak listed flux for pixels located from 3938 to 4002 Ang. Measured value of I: 153.1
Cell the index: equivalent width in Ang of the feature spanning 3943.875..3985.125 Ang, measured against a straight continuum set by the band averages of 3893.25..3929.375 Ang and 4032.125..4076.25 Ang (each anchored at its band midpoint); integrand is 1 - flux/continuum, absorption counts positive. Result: 5.2 Ang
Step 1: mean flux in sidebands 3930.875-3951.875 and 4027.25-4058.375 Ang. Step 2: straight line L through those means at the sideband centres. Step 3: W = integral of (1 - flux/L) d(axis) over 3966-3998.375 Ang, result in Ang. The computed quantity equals 2.96 Ang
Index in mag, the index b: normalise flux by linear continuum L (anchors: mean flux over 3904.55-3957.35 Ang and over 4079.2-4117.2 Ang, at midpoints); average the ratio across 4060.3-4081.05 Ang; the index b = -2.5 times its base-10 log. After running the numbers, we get -0.16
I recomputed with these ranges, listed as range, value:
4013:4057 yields 174.7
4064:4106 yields 155.1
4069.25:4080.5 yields 153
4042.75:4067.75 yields 162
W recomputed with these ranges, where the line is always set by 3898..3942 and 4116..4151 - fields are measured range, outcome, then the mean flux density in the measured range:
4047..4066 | -2.5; 149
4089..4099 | 0.9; 122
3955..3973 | 3.0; 105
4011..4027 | -2.3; 148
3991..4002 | -1.3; 143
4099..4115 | 2.4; 115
